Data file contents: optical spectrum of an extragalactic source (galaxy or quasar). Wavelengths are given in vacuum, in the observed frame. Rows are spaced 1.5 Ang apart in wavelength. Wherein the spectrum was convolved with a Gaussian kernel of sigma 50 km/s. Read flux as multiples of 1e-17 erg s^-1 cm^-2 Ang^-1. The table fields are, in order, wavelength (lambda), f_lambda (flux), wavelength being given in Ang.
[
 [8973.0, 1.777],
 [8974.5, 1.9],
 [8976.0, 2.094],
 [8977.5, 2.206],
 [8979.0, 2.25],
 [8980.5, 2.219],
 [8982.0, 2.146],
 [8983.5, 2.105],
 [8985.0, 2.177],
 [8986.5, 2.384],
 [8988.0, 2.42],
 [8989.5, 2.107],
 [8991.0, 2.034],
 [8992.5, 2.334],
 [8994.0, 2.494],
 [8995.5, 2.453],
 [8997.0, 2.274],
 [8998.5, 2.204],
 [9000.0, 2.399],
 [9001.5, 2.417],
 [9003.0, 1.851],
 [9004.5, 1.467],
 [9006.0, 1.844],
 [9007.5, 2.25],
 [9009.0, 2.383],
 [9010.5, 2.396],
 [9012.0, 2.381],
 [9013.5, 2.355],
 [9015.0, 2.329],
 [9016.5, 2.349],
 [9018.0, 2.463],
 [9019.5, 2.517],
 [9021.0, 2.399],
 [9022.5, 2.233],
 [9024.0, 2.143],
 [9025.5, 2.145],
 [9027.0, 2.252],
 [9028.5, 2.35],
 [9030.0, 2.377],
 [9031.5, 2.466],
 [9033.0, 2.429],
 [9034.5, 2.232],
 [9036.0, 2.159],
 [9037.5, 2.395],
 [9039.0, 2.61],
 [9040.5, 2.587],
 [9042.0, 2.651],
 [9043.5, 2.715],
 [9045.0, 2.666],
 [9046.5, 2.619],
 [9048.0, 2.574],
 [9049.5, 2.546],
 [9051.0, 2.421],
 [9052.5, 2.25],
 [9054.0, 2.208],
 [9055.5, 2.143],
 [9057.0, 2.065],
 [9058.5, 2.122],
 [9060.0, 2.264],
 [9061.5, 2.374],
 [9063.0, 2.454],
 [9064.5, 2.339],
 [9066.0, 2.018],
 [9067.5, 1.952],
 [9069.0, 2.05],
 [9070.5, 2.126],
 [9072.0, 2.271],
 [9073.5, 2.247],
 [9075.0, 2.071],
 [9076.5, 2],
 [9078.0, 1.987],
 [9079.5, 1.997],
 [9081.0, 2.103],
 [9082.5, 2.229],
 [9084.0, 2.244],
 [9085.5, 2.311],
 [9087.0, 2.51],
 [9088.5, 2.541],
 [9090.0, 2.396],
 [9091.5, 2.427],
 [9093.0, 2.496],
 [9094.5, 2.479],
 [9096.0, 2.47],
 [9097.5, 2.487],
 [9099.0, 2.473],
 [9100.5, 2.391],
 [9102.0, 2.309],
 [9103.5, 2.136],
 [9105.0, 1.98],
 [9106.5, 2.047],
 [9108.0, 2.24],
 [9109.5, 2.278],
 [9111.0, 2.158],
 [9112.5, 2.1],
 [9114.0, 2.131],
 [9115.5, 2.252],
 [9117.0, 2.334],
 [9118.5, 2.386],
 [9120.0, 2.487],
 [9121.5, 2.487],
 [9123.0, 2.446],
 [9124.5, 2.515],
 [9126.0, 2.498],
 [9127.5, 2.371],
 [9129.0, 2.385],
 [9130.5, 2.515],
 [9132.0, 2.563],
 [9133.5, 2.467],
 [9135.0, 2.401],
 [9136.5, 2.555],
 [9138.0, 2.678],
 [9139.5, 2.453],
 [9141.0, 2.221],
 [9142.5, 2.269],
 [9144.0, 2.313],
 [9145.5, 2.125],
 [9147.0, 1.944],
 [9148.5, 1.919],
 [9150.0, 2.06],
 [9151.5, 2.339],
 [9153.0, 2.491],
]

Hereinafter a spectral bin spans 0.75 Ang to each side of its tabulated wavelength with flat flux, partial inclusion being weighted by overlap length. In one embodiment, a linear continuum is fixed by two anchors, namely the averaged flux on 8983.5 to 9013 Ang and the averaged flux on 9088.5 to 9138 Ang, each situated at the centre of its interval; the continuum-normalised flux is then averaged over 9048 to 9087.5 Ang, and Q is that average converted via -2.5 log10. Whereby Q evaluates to 0.05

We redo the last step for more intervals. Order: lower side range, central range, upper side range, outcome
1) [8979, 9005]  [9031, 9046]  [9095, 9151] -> -0.111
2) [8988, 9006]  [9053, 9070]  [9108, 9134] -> 0.048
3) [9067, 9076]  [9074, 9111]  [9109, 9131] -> -0.024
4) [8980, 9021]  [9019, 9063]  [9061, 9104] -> -0.054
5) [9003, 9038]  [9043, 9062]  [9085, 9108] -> -0.034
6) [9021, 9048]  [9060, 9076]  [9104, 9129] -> 0.084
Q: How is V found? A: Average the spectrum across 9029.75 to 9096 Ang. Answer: 2.32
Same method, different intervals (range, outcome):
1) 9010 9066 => 2.37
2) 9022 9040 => 2.32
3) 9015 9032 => 2.33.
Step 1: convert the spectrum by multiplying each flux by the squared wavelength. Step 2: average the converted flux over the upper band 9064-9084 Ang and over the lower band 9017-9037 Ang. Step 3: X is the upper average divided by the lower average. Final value 0.9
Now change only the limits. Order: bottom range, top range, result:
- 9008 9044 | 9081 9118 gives 0.98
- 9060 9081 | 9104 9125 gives 1.07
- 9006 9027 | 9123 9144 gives 1.09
